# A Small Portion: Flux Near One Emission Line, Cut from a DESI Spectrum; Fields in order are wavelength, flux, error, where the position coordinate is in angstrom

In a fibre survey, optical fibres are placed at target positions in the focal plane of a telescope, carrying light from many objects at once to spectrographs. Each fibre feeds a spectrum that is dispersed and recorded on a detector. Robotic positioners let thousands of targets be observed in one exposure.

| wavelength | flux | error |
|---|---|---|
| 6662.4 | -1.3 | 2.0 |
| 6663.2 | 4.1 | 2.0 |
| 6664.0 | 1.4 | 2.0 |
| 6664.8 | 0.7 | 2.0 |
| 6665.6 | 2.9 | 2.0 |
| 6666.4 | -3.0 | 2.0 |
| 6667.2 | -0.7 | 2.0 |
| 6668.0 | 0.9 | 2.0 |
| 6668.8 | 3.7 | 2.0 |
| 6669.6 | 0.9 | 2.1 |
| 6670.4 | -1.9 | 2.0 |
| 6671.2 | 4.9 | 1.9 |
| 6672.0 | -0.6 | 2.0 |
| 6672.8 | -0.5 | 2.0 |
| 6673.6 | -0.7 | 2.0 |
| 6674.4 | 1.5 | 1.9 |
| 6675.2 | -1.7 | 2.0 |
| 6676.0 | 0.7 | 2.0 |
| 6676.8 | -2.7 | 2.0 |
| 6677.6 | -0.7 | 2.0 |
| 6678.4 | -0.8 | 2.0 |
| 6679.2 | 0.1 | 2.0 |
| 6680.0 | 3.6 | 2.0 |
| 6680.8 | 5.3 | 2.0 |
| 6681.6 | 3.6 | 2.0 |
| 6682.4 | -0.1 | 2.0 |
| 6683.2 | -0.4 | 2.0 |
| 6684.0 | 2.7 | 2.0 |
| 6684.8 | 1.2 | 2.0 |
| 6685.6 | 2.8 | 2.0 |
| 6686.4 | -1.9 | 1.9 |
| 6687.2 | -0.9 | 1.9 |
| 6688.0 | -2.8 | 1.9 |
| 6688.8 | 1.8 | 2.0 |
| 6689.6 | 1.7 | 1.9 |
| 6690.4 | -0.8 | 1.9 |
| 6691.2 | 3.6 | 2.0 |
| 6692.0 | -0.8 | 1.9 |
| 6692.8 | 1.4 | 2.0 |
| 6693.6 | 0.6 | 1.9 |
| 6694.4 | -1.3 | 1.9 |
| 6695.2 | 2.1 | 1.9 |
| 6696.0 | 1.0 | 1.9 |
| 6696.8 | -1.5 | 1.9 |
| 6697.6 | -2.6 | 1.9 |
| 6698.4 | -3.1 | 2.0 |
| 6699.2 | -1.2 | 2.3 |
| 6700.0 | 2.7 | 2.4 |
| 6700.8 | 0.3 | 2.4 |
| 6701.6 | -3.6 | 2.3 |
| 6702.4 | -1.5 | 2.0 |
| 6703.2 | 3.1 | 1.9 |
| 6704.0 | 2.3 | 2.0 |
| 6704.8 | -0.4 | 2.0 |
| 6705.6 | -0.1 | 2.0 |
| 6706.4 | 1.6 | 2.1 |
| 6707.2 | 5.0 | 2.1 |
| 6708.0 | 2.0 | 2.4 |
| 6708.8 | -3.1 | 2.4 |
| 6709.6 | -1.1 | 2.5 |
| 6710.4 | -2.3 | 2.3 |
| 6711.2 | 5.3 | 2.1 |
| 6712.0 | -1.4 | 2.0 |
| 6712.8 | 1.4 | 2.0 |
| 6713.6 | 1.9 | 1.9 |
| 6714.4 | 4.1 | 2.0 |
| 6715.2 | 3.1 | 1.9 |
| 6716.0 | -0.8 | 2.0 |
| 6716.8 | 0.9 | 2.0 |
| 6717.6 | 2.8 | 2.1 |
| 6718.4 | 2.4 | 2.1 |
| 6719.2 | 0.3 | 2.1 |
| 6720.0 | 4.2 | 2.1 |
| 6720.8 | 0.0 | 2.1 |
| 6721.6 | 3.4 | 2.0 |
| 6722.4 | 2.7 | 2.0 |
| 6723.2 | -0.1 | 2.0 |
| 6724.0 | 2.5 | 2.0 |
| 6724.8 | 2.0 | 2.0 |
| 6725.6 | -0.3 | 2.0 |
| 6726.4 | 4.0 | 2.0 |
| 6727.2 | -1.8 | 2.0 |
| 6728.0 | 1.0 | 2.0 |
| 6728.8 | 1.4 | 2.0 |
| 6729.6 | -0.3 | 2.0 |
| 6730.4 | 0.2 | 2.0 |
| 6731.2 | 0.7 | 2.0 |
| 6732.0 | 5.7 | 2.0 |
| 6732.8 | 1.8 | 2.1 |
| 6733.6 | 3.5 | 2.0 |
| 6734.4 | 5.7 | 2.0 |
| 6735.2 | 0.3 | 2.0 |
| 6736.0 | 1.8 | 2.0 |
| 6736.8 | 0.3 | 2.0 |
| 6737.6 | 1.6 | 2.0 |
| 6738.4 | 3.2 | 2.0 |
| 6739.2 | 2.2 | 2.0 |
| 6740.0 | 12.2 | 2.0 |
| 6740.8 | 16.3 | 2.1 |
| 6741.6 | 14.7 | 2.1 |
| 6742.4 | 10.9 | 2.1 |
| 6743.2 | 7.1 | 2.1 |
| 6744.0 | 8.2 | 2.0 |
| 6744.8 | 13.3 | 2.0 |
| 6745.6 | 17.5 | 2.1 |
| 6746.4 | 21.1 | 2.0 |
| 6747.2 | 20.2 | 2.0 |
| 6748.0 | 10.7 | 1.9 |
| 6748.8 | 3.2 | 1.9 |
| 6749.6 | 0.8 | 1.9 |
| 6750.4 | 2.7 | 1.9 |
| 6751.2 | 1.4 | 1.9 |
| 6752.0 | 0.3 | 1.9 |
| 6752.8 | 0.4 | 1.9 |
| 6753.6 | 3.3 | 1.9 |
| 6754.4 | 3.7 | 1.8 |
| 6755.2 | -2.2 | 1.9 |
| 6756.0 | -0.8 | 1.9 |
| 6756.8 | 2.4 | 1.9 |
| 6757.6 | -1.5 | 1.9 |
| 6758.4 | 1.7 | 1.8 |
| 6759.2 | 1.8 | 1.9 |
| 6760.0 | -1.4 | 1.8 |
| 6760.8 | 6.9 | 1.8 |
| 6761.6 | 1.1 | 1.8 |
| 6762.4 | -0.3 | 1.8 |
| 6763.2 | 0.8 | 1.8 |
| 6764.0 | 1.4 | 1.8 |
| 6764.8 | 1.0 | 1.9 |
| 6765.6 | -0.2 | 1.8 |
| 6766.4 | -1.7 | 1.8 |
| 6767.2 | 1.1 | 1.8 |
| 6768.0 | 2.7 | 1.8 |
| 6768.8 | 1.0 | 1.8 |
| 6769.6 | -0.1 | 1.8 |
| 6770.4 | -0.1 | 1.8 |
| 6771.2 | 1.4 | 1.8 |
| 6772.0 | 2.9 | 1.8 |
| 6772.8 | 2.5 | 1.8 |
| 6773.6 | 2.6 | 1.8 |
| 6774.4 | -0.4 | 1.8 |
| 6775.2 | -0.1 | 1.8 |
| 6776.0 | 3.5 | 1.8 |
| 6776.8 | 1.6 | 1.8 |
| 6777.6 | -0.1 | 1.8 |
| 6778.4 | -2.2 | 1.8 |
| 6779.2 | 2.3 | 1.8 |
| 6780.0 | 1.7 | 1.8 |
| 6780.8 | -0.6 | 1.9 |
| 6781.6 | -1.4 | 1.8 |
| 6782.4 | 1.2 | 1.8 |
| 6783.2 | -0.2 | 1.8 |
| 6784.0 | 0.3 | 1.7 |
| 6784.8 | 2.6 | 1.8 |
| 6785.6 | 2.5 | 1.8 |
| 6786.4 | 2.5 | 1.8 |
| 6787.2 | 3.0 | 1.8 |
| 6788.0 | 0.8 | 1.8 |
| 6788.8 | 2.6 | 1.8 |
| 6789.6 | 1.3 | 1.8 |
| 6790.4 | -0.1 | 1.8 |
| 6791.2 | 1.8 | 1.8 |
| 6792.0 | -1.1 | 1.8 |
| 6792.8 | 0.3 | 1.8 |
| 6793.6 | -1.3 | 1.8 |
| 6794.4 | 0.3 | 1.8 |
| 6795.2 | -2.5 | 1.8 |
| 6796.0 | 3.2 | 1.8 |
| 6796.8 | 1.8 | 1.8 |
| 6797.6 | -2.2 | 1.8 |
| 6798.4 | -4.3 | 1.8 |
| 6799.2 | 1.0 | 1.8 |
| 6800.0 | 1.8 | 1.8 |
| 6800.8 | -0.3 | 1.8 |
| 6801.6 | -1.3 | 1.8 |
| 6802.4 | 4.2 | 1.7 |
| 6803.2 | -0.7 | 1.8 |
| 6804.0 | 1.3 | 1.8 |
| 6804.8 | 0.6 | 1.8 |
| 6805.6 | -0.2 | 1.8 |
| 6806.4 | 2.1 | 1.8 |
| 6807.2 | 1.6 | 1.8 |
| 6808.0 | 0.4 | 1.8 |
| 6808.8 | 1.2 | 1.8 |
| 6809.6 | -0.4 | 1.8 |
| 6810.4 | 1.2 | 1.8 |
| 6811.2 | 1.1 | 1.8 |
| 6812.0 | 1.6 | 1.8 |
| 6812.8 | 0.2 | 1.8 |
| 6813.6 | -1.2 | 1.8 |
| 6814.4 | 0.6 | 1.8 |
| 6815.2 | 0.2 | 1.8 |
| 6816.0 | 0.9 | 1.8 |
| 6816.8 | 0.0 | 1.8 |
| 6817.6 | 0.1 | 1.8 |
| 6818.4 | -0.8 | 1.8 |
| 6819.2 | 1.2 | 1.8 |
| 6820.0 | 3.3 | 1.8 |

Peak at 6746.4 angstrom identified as [O II] 3727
